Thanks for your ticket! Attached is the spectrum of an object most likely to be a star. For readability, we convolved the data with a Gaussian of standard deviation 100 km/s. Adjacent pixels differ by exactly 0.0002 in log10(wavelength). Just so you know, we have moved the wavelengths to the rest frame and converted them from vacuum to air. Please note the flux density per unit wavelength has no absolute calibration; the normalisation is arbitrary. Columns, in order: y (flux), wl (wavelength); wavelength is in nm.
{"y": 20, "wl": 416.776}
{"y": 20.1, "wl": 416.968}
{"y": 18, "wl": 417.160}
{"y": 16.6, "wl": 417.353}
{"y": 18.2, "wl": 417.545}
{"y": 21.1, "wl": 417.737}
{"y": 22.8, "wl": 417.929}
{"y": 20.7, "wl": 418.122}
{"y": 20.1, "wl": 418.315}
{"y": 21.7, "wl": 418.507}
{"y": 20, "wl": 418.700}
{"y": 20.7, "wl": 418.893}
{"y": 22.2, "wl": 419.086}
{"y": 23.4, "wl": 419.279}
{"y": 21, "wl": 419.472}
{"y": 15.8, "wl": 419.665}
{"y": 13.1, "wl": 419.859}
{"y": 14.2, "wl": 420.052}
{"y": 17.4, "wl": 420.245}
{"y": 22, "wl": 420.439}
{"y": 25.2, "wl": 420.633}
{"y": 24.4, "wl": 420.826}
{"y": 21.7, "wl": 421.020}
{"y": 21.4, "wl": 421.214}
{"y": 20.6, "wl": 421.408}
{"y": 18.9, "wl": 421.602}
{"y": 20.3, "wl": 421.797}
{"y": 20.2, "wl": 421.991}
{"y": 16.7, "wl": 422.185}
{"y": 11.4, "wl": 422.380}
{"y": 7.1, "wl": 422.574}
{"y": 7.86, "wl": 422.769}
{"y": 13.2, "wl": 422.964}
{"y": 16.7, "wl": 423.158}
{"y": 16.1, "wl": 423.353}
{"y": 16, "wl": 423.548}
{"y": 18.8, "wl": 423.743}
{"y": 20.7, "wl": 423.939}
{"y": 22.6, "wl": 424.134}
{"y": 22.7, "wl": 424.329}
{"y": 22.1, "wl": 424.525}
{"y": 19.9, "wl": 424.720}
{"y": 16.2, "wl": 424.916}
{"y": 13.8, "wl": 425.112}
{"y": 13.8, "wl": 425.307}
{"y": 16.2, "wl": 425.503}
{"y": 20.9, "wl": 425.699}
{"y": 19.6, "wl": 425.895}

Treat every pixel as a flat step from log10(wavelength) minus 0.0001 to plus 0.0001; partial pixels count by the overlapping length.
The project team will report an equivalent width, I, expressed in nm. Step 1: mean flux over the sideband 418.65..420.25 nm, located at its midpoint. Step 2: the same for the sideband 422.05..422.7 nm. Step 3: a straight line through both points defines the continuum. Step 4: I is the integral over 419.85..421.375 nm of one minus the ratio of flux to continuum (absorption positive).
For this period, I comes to -0.43 nm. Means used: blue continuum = 18.7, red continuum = 12.1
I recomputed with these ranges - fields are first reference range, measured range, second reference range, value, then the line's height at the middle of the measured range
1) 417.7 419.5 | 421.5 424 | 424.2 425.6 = 0.455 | 19.1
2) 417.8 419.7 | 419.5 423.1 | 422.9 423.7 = 0.164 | 18.1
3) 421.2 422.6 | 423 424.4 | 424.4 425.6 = -0.127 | 17.2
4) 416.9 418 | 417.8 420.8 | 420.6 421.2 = 0.179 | 21.5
